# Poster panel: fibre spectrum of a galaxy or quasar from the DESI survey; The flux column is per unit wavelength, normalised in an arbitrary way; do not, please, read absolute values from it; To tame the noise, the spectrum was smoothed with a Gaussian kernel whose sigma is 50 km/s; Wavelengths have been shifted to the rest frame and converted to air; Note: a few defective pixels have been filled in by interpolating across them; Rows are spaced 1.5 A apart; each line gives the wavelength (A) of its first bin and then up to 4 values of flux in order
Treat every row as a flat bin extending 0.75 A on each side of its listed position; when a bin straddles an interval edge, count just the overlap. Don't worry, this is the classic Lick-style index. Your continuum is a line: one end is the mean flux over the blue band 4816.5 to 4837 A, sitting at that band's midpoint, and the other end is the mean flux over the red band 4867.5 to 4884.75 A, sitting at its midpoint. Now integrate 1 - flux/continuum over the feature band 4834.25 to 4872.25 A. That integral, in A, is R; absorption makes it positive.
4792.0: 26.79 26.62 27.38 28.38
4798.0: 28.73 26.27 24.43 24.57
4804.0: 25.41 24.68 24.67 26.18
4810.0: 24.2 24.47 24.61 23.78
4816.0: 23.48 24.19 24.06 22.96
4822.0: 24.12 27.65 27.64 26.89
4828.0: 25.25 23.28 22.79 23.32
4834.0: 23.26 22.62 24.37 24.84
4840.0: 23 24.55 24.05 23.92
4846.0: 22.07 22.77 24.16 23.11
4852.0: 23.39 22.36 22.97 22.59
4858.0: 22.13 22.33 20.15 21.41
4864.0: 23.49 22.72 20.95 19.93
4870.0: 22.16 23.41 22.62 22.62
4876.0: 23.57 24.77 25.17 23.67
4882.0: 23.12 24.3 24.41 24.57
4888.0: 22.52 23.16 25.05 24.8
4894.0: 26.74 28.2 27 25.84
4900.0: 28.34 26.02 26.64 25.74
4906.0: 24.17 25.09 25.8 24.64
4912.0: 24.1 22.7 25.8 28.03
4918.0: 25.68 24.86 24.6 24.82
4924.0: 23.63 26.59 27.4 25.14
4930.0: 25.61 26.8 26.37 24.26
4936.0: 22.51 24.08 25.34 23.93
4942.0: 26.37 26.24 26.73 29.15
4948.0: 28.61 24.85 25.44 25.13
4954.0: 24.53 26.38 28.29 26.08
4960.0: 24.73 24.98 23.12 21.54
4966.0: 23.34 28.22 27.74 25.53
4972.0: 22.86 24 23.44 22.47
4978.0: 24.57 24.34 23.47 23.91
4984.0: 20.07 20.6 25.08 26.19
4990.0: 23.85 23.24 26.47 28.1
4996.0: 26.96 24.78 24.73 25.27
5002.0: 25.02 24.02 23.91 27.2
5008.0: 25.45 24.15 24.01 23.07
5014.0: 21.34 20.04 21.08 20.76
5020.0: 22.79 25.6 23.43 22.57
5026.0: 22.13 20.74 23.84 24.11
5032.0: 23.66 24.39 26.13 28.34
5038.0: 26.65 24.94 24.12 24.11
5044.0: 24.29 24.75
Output 1.6 A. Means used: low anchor 24.4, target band 22.8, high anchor 23.2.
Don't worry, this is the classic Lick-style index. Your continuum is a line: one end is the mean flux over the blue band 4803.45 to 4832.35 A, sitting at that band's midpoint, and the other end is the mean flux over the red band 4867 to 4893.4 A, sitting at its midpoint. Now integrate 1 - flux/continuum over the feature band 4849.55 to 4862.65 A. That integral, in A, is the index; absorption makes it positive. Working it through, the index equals 0.9 A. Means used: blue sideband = 24.7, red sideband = 23.5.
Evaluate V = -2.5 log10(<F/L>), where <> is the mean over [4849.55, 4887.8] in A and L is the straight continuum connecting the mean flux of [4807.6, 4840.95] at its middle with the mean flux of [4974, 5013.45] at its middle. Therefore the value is 0.070 mag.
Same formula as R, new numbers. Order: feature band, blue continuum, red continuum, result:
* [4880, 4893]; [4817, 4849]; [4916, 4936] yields 0.5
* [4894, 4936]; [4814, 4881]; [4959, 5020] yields -3.4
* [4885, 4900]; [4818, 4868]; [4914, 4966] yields -0.6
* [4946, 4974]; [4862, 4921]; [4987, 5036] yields -1.4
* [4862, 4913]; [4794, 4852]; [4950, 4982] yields 0.8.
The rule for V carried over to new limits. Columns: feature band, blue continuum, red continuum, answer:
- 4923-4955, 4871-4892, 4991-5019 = -0.072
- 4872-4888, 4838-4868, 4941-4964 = -0.007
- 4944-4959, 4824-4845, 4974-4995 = -0.108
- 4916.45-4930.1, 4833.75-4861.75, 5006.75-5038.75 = -0.098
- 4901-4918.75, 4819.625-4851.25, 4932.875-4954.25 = -0.010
